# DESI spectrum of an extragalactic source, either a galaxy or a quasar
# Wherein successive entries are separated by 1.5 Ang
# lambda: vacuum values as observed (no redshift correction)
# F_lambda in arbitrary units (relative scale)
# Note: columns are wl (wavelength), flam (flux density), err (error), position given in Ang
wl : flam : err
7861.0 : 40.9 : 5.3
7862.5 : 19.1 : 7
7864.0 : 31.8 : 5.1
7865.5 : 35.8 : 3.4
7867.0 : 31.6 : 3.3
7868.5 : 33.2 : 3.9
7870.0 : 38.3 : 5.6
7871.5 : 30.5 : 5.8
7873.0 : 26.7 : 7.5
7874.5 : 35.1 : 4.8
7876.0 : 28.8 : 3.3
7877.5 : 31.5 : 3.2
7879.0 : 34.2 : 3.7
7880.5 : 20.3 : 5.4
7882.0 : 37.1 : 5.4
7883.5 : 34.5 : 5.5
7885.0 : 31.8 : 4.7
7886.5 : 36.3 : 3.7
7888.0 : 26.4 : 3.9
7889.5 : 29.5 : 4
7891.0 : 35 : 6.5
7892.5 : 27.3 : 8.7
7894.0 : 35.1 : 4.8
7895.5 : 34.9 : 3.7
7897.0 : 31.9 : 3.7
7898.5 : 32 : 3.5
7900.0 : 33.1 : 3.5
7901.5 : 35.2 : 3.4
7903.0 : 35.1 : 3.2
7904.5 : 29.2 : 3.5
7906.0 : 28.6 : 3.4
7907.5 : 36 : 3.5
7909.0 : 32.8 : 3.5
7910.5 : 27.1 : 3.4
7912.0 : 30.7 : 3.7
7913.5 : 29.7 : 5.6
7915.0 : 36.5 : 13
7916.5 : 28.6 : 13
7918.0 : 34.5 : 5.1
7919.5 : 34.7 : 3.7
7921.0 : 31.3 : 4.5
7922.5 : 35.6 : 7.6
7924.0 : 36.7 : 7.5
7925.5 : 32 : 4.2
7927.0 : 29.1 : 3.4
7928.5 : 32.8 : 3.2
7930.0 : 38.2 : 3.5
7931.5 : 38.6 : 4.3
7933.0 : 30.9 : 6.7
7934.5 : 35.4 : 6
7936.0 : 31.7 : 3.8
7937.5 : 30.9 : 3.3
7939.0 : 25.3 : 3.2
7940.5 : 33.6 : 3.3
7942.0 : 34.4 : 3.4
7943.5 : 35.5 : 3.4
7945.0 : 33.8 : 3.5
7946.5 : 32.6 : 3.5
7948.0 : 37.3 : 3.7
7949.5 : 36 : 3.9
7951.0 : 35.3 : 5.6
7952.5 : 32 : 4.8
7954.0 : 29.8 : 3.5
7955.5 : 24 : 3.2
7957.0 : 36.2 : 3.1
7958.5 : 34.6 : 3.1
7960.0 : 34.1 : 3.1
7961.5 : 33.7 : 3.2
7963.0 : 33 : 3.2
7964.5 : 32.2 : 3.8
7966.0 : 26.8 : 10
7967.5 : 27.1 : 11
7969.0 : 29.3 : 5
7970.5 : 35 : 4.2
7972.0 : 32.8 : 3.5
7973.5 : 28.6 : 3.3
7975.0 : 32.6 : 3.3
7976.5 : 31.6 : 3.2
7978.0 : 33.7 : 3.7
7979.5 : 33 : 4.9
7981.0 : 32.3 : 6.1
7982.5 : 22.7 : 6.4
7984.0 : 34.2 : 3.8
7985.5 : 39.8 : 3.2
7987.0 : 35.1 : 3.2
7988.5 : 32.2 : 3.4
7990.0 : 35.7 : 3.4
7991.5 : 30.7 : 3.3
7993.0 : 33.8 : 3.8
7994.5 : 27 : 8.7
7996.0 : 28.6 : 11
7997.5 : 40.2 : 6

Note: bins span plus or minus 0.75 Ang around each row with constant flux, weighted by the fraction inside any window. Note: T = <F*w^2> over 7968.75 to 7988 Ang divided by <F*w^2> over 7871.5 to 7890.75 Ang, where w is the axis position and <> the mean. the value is 1.07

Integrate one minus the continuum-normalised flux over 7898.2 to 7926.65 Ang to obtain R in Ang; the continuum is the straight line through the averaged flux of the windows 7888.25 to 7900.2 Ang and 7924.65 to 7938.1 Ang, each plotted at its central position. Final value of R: 0.1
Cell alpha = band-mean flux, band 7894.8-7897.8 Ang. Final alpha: 33.4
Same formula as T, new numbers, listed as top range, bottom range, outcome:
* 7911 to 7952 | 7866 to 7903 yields 1.05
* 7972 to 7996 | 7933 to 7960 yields 0.99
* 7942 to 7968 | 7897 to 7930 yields 1.01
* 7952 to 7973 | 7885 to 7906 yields 0.99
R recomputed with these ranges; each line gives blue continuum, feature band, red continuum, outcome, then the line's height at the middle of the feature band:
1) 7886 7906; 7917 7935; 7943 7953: -0.2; 33.6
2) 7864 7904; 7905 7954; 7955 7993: -1.2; 32.2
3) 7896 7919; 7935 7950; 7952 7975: -0.7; 31.6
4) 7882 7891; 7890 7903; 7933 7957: -0.3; 32.5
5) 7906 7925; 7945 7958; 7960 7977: -0.5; 31.7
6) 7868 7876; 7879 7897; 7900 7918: 0.2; 32.2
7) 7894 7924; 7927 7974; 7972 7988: -0.1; 32.5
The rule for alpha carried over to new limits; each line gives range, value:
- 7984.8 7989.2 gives 35.7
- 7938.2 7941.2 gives 29.4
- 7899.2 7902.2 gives 34.1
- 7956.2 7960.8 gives 34.8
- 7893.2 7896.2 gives 34.9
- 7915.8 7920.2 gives 32.6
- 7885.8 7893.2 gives 30.9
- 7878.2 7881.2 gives 27.4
